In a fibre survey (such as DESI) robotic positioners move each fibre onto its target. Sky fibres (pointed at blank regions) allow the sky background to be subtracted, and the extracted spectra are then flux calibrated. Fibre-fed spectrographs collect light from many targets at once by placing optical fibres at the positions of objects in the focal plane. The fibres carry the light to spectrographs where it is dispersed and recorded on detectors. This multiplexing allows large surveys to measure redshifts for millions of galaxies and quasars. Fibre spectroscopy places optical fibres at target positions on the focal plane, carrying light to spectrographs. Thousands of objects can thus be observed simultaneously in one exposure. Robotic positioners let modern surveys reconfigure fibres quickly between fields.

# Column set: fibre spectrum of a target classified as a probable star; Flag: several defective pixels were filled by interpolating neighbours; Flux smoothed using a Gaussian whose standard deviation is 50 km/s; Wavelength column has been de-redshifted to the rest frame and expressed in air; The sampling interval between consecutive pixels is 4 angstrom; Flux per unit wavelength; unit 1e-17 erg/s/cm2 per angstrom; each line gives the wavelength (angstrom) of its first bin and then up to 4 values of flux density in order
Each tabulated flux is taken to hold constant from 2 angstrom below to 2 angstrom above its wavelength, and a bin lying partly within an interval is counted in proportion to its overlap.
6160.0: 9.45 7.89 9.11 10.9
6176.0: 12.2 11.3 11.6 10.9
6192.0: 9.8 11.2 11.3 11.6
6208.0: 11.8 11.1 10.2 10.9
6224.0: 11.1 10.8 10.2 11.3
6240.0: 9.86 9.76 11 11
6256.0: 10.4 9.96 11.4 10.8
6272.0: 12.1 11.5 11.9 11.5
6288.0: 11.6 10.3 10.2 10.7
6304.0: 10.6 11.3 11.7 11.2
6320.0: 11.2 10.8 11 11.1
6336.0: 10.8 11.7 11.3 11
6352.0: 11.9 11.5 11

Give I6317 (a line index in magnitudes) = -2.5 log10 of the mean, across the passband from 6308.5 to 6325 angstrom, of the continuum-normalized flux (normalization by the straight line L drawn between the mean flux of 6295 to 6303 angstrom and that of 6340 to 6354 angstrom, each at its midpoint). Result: -0.04 mag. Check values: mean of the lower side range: 10.5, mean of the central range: 11.3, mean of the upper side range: 11.4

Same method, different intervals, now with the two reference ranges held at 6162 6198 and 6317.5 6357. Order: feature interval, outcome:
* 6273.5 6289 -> -0.063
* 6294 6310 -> 0.037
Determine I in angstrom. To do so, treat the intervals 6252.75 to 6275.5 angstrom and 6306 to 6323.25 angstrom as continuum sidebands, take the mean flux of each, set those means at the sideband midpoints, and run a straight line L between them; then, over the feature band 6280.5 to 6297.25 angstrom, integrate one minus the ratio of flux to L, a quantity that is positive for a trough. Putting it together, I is 0.2 angstrom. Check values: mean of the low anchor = 11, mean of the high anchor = 11.3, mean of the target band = 11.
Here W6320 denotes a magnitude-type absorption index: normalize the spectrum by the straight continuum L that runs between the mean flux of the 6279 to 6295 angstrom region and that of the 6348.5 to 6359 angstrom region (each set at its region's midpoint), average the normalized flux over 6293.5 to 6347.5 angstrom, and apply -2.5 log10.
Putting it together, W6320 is 0.033 mag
